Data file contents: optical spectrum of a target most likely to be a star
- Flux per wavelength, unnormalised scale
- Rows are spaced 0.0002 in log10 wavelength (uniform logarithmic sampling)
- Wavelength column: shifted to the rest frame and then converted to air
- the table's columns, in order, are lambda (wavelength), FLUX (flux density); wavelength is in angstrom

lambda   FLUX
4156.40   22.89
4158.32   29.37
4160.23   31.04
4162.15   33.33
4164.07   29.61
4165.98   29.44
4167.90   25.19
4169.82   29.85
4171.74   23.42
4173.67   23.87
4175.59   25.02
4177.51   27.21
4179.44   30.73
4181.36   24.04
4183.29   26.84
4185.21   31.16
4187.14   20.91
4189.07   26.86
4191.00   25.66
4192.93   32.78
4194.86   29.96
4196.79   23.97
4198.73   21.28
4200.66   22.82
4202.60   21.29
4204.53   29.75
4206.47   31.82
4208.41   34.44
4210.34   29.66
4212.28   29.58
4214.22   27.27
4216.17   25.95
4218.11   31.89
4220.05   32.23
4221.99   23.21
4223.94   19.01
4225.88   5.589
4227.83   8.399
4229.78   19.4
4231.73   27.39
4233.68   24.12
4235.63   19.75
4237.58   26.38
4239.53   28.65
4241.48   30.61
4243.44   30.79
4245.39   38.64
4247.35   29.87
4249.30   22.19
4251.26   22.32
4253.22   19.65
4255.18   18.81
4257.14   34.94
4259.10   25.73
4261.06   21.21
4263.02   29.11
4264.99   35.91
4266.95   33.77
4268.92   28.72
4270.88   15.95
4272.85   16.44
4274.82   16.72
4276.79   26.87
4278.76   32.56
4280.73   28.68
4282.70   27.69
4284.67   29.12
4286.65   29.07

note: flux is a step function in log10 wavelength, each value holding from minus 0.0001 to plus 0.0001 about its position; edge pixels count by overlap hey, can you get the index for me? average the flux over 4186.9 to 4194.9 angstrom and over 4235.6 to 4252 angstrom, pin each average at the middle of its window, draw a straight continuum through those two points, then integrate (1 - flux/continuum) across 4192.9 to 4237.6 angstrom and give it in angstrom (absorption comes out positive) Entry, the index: 5.0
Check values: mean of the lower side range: 27.5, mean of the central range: 24.7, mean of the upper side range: 28.2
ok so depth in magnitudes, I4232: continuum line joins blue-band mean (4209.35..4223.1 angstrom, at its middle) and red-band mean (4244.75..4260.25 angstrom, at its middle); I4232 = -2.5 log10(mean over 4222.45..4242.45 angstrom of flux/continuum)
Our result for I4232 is 0.29 mag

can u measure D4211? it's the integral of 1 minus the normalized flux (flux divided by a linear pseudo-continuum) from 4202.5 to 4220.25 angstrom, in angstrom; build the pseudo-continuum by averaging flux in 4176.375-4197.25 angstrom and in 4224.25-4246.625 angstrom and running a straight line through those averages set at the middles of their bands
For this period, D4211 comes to -3.0 angstrom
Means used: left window 27.4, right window 23.6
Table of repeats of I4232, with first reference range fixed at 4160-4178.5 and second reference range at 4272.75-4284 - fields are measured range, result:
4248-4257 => 0.17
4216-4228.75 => 0.28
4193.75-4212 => -0.01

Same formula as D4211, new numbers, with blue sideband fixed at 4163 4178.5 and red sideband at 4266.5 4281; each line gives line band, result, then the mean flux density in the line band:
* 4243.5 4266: -2.2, 27.3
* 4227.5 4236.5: 1.7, 20.6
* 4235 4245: -1.2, 28.2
